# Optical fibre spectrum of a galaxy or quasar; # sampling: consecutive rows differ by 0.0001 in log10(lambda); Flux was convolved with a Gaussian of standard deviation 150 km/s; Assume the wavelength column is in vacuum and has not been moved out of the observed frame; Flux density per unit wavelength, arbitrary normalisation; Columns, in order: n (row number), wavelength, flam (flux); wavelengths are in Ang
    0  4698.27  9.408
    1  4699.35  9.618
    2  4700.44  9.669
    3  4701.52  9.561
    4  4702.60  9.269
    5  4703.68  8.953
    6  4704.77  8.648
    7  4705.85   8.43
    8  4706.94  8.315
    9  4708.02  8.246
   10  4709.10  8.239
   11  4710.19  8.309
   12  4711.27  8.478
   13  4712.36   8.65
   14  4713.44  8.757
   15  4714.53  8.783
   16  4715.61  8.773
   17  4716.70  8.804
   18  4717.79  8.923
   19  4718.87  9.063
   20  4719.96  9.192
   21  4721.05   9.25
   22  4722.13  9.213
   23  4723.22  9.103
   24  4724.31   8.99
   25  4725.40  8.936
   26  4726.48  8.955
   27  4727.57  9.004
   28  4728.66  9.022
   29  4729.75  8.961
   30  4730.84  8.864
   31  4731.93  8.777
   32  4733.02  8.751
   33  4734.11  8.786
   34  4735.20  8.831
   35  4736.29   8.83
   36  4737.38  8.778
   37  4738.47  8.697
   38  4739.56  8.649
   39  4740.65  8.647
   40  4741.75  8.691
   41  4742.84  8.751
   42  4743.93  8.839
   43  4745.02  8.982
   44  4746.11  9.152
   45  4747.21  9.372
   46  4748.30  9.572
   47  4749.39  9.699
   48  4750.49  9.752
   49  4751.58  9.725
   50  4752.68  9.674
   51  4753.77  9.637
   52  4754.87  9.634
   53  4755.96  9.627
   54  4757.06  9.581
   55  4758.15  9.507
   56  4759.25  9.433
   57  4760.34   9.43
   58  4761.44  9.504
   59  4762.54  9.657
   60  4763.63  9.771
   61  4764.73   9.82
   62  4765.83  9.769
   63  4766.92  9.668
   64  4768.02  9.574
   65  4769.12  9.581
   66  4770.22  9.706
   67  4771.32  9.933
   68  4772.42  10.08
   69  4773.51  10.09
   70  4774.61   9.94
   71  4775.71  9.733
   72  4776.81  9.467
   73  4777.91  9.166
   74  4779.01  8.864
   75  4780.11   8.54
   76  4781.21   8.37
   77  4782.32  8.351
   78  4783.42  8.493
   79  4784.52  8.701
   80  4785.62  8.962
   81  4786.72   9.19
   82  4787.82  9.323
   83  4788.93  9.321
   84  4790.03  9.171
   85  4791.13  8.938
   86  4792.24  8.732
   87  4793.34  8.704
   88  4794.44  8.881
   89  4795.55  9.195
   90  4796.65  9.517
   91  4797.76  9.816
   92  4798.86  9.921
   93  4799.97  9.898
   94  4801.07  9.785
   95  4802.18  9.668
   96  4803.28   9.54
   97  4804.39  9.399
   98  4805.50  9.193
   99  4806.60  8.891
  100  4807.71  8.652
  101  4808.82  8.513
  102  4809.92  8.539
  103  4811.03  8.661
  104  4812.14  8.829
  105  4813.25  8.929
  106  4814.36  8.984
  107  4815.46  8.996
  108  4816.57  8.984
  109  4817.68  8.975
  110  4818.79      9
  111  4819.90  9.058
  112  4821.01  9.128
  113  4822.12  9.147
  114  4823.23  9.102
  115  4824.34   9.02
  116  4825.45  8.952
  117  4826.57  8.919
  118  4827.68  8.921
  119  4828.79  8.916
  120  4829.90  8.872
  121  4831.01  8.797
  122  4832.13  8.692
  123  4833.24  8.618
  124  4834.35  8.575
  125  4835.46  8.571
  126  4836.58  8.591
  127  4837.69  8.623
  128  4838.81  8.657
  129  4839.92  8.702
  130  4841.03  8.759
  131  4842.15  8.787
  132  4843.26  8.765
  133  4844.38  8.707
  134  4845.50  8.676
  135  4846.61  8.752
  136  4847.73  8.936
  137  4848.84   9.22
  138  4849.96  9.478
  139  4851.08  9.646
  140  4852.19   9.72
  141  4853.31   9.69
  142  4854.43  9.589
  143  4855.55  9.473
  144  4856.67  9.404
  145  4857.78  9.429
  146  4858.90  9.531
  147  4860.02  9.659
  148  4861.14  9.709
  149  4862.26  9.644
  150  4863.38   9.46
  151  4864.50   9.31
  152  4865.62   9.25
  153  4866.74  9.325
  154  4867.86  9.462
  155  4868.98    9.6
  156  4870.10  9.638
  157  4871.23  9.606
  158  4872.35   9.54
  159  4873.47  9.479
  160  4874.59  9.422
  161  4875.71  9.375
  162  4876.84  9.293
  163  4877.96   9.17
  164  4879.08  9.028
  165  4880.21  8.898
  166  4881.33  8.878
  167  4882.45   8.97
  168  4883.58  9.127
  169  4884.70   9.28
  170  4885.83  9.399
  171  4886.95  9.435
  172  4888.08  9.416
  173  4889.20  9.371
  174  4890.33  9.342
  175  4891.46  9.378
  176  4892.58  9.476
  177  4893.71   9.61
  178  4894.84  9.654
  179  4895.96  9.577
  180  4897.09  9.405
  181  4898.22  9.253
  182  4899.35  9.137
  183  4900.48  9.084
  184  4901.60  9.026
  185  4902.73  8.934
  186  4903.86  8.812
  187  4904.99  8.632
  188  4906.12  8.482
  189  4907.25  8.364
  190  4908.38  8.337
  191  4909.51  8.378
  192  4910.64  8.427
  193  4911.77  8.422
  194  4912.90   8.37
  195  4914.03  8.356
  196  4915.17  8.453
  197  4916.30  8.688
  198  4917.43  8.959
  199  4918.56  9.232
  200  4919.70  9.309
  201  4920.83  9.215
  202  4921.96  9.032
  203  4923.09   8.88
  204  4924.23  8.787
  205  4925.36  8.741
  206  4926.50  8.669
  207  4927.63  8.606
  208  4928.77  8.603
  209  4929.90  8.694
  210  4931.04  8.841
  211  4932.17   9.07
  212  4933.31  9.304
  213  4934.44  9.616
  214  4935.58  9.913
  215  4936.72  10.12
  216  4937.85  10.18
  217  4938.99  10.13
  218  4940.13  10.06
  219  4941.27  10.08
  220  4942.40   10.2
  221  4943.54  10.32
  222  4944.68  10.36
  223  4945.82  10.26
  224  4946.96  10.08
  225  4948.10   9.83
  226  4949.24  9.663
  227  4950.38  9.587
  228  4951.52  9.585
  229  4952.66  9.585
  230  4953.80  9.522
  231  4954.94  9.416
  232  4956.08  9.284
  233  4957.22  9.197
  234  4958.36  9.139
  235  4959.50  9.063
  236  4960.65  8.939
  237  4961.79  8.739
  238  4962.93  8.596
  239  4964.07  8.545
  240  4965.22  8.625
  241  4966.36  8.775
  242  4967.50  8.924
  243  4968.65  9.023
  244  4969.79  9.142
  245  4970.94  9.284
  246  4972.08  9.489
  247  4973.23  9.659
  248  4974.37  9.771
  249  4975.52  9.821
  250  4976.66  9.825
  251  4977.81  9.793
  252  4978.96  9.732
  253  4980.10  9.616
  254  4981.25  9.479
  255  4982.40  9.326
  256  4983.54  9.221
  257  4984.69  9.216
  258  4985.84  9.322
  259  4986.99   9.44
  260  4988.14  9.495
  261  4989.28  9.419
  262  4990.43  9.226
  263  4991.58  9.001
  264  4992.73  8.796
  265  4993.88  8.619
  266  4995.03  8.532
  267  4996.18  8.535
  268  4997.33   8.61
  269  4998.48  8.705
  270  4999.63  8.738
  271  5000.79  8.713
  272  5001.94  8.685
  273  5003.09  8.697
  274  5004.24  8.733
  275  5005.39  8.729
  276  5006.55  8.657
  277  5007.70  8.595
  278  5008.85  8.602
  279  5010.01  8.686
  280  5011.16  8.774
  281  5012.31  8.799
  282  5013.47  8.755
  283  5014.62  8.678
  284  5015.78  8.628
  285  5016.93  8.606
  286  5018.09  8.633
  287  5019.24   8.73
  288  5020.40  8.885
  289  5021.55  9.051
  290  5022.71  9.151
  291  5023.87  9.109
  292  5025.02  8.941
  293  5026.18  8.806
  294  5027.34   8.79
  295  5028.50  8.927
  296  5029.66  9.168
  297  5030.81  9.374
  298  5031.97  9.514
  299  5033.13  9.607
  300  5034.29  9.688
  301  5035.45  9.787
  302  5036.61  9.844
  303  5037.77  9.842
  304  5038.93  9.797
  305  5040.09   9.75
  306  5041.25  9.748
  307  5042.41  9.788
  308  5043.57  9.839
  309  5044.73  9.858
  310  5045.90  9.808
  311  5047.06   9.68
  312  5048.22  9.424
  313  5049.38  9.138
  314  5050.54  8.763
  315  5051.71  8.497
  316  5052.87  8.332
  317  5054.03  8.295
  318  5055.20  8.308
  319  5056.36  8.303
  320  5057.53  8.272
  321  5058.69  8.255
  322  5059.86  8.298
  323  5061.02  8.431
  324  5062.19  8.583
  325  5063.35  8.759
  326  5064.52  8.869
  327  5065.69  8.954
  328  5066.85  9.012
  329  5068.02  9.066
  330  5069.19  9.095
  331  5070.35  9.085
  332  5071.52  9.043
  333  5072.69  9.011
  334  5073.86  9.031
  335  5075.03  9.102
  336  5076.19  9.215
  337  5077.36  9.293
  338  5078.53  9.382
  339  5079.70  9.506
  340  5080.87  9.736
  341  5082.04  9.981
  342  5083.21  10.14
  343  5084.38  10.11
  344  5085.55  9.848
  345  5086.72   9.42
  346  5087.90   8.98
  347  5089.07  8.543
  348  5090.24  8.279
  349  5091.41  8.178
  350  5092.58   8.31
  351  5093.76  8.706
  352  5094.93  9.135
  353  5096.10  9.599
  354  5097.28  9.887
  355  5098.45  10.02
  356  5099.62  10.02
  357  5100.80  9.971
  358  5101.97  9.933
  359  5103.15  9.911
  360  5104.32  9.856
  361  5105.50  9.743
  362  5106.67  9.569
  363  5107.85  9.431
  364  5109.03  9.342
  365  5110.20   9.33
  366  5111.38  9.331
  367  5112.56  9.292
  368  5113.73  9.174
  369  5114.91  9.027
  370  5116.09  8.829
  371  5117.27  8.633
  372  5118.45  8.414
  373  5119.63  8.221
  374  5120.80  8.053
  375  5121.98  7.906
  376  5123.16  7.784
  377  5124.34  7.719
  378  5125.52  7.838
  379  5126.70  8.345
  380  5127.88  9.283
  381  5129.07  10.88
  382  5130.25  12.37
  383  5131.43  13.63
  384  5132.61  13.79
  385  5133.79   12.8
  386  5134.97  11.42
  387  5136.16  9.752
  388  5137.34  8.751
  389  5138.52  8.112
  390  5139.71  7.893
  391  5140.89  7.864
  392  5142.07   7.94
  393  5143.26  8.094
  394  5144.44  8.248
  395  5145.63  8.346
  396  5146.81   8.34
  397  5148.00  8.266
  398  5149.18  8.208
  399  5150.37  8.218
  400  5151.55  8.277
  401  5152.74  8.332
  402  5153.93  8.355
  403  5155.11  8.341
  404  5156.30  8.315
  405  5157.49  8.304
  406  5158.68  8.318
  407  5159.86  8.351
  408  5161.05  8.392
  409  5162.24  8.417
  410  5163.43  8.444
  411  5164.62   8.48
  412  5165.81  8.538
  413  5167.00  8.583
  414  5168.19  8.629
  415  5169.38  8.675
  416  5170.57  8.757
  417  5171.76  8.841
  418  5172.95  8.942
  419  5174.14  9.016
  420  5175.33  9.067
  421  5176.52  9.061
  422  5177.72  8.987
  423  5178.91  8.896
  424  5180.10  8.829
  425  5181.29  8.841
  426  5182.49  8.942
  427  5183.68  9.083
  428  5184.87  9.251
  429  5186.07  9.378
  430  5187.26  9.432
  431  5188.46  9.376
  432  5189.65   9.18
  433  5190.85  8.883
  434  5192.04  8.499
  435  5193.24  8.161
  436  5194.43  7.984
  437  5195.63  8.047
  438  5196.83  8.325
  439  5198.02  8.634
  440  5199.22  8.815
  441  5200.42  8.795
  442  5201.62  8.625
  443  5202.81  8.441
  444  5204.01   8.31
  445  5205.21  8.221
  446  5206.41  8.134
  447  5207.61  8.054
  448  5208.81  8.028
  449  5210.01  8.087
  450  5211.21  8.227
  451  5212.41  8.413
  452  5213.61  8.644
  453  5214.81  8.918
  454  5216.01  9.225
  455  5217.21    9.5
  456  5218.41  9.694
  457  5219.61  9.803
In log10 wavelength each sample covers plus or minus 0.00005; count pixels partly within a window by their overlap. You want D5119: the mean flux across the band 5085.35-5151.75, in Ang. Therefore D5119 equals 9.21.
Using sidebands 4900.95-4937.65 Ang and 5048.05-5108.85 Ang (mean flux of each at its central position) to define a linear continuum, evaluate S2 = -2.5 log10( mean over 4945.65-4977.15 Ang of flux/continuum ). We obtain -0.05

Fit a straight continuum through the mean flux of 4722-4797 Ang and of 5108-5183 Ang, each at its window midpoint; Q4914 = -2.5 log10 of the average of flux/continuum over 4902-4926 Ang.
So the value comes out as 0.05 mag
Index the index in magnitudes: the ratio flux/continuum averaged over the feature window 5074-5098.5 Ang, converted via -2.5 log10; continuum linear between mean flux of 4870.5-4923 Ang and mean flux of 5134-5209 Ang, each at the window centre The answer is -0.06 mag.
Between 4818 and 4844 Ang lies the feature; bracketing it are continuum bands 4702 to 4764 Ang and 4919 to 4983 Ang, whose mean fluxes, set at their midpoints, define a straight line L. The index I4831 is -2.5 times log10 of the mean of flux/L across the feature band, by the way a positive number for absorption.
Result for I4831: 0.044 mag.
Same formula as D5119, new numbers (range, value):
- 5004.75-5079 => 9.02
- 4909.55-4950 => 9.29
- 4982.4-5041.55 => 9.03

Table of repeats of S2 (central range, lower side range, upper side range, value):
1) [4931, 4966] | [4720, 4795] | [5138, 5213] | -0.08 mag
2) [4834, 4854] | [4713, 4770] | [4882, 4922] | 0.02 mag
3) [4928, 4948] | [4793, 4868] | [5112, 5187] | -0.08 mag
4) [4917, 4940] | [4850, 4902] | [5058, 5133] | 0.02 mag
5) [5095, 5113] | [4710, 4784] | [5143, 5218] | -0.11 mag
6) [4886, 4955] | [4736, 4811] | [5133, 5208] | -0.02 mag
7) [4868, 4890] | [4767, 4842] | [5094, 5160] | -0.03 mag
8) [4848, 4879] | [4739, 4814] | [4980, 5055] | -0.03 mag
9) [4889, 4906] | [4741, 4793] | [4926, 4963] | 0.03 mag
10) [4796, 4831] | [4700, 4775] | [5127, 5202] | 0.00 mag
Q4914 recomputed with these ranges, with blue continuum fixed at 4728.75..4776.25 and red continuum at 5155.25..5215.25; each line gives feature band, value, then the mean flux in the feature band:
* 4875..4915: 0.01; 9.03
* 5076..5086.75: -0.10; 9.69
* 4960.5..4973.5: 0.00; 8.96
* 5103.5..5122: -0.04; 9.06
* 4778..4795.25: 0.05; 8.85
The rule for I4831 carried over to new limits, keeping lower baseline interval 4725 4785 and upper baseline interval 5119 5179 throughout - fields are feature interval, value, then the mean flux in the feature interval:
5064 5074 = 0.00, 9.02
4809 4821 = 0.04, 8.9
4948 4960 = -0.04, 9.43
